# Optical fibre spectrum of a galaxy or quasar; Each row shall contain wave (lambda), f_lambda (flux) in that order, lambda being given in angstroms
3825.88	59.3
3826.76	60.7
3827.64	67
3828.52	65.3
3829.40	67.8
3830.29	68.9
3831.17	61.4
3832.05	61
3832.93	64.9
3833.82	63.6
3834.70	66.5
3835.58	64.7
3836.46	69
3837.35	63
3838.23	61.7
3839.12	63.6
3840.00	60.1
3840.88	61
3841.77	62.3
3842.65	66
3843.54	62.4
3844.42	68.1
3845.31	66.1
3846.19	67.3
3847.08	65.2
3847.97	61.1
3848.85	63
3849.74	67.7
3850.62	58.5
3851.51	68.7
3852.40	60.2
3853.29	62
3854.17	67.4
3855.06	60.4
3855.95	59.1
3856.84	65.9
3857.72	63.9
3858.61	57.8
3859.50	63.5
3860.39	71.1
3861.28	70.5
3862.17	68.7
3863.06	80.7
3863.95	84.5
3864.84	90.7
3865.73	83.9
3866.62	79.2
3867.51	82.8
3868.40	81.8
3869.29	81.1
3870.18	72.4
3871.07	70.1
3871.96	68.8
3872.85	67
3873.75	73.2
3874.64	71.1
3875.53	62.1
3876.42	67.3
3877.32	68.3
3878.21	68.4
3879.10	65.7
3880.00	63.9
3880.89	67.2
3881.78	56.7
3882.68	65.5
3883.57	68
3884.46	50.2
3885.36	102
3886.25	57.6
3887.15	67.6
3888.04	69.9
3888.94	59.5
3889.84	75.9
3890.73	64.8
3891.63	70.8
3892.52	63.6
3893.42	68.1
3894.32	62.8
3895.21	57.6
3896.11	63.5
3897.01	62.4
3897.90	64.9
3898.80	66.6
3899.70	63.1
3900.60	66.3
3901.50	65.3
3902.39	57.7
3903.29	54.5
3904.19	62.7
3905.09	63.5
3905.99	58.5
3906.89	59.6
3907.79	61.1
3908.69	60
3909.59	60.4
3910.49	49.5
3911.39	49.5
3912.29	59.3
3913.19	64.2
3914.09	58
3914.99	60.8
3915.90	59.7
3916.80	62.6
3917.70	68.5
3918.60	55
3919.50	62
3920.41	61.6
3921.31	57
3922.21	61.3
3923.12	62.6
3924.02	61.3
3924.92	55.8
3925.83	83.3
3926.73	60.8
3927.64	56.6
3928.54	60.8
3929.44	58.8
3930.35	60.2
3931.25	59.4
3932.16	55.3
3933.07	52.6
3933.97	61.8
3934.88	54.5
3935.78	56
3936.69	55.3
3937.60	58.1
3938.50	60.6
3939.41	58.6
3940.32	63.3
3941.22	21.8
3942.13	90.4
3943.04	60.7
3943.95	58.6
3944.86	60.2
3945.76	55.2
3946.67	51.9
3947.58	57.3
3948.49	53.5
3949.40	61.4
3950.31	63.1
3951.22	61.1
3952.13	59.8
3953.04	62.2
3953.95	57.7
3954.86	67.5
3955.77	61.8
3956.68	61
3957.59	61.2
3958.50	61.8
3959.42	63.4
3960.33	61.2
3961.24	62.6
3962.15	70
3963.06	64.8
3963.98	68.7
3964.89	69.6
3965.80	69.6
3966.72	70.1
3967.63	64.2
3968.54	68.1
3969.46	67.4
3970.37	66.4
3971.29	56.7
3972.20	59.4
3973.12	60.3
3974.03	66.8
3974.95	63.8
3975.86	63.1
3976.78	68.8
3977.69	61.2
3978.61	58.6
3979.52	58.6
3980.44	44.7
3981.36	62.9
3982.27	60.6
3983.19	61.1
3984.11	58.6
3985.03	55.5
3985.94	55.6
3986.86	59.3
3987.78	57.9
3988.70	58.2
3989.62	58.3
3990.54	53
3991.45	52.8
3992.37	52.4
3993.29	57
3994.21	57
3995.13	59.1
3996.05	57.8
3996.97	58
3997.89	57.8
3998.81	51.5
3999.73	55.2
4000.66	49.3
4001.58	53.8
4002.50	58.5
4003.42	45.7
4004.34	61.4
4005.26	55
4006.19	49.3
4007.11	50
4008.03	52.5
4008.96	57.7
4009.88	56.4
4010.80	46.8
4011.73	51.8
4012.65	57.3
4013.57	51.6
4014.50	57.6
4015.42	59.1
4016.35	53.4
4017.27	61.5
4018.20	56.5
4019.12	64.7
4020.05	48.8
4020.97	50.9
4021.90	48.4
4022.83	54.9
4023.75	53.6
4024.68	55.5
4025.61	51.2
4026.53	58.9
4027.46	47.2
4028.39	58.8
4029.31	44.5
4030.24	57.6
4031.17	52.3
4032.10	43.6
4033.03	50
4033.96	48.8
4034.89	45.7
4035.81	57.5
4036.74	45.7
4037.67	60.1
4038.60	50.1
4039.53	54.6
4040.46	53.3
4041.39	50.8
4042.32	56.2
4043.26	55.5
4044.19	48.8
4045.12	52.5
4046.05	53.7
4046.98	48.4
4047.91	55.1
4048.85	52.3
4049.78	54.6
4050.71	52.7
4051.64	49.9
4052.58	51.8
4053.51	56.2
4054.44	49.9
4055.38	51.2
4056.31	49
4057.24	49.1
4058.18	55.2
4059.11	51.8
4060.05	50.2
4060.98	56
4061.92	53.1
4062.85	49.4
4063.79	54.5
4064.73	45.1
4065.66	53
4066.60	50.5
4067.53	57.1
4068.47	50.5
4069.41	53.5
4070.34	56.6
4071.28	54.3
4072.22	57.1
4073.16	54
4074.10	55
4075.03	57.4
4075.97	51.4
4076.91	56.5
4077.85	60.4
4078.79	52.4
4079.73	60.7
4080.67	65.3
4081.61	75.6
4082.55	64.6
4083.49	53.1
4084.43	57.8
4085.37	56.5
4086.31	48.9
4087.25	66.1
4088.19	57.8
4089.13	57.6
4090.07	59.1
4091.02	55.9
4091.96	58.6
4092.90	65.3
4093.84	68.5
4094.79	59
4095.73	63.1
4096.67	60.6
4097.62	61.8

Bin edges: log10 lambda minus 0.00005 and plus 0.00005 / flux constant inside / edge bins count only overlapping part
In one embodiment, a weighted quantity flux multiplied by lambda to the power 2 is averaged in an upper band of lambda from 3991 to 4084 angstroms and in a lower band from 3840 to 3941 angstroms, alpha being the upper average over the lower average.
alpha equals 0.9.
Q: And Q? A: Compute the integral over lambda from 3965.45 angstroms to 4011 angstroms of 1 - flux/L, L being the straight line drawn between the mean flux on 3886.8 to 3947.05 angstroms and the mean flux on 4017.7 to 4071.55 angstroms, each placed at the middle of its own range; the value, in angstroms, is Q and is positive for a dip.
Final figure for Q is -1.6 angstroms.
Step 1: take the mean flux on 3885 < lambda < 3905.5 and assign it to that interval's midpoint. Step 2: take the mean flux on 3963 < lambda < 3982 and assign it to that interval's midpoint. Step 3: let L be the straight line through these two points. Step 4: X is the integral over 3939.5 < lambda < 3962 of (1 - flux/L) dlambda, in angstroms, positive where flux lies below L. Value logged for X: 1.4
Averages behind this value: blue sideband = 65.5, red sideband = 63.5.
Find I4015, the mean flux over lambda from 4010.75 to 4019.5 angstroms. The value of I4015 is 56.4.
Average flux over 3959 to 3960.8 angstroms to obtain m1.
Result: 62.4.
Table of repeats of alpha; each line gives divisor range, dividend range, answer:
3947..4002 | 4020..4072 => 0.90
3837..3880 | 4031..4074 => 0.84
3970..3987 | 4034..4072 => 0.90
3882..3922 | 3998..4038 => 0.90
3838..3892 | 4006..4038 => 0.85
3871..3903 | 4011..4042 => 0.86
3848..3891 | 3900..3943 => 0.89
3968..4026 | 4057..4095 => 1.04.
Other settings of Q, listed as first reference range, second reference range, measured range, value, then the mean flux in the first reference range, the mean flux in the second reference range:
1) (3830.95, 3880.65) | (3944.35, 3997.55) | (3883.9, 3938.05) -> 2.2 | 67.7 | 60.7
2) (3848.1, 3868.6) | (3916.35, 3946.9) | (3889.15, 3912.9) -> 0.7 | 69.8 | 59.5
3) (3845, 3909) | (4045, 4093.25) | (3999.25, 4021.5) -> 1.7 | 67.1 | 55.1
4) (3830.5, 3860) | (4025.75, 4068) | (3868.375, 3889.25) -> -2.2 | 63.6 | 52.1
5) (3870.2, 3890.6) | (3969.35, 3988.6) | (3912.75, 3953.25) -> 2.6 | 67.6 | 60.2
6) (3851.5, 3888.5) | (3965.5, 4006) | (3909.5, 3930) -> 1.4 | 69.7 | 58.8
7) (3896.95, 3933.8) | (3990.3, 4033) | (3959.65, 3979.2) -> -2.7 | 60.6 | 54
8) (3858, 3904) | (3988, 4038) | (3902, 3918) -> 1.5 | 68.7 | 53.9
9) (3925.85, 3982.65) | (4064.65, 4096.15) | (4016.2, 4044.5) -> 3.0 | 61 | 57.8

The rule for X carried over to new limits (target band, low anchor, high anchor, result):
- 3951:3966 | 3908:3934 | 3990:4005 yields -1.61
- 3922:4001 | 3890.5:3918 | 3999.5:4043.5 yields -3.49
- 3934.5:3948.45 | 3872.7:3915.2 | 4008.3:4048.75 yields 0.62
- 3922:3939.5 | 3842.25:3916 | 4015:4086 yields 0.77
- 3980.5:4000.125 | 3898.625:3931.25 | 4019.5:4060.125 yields -0.50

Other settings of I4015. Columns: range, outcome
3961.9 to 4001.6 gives 60.1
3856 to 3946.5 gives 64.2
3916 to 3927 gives 62.6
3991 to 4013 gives 54.3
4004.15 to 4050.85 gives 53.2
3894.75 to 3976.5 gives 61.1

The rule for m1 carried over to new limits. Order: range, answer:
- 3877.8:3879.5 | 67.2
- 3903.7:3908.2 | 61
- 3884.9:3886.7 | 79.5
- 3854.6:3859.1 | 61.4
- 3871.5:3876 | 68.5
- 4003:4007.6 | 52.4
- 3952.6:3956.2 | 62.3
